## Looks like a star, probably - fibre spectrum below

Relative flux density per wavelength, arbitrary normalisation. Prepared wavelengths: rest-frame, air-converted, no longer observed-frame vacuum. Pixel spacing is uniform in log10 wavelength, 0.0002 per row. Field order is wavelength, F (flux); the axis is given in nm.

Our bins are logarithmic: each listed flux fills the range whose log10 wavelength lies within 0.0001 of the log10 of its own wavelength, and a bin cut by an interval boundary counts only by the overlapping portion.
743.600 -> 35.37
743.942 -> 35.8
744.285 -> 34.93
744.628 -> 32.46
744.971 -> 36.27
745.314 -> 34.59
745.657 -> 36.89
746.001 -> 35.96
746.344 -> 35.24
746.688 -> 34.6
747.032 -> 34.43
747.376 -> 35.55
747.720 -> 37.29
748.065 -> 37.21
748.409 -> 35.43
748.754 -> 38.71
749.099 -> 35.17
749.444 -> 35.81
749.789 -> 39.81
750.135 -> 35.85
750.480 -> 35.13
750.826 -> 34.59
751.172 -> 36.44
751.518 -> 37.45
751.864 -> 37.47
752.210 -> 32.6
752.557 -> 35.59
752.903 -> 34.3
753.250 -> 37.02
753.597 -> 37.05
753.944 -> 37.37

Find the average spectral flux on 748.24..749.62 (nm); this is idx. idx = 36.3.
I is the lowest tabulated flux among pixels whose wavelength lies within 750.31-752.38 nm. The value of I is 32.6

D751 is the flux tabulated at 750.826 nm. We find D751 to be 34.59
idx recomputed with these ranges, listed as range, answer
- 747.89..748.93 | 37.1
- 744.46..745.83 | 35.1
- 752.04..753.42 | 34.9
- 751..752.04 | 37.1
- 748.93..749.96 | 36.9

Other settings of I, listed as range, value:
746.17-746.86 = 34.6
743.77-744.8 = 32.46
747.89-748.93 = 35.43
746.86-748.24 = 34.43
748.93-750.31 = 35.17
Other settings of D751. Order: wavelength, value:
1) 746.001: 35.96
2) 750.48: 35.13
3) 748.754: 38.71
